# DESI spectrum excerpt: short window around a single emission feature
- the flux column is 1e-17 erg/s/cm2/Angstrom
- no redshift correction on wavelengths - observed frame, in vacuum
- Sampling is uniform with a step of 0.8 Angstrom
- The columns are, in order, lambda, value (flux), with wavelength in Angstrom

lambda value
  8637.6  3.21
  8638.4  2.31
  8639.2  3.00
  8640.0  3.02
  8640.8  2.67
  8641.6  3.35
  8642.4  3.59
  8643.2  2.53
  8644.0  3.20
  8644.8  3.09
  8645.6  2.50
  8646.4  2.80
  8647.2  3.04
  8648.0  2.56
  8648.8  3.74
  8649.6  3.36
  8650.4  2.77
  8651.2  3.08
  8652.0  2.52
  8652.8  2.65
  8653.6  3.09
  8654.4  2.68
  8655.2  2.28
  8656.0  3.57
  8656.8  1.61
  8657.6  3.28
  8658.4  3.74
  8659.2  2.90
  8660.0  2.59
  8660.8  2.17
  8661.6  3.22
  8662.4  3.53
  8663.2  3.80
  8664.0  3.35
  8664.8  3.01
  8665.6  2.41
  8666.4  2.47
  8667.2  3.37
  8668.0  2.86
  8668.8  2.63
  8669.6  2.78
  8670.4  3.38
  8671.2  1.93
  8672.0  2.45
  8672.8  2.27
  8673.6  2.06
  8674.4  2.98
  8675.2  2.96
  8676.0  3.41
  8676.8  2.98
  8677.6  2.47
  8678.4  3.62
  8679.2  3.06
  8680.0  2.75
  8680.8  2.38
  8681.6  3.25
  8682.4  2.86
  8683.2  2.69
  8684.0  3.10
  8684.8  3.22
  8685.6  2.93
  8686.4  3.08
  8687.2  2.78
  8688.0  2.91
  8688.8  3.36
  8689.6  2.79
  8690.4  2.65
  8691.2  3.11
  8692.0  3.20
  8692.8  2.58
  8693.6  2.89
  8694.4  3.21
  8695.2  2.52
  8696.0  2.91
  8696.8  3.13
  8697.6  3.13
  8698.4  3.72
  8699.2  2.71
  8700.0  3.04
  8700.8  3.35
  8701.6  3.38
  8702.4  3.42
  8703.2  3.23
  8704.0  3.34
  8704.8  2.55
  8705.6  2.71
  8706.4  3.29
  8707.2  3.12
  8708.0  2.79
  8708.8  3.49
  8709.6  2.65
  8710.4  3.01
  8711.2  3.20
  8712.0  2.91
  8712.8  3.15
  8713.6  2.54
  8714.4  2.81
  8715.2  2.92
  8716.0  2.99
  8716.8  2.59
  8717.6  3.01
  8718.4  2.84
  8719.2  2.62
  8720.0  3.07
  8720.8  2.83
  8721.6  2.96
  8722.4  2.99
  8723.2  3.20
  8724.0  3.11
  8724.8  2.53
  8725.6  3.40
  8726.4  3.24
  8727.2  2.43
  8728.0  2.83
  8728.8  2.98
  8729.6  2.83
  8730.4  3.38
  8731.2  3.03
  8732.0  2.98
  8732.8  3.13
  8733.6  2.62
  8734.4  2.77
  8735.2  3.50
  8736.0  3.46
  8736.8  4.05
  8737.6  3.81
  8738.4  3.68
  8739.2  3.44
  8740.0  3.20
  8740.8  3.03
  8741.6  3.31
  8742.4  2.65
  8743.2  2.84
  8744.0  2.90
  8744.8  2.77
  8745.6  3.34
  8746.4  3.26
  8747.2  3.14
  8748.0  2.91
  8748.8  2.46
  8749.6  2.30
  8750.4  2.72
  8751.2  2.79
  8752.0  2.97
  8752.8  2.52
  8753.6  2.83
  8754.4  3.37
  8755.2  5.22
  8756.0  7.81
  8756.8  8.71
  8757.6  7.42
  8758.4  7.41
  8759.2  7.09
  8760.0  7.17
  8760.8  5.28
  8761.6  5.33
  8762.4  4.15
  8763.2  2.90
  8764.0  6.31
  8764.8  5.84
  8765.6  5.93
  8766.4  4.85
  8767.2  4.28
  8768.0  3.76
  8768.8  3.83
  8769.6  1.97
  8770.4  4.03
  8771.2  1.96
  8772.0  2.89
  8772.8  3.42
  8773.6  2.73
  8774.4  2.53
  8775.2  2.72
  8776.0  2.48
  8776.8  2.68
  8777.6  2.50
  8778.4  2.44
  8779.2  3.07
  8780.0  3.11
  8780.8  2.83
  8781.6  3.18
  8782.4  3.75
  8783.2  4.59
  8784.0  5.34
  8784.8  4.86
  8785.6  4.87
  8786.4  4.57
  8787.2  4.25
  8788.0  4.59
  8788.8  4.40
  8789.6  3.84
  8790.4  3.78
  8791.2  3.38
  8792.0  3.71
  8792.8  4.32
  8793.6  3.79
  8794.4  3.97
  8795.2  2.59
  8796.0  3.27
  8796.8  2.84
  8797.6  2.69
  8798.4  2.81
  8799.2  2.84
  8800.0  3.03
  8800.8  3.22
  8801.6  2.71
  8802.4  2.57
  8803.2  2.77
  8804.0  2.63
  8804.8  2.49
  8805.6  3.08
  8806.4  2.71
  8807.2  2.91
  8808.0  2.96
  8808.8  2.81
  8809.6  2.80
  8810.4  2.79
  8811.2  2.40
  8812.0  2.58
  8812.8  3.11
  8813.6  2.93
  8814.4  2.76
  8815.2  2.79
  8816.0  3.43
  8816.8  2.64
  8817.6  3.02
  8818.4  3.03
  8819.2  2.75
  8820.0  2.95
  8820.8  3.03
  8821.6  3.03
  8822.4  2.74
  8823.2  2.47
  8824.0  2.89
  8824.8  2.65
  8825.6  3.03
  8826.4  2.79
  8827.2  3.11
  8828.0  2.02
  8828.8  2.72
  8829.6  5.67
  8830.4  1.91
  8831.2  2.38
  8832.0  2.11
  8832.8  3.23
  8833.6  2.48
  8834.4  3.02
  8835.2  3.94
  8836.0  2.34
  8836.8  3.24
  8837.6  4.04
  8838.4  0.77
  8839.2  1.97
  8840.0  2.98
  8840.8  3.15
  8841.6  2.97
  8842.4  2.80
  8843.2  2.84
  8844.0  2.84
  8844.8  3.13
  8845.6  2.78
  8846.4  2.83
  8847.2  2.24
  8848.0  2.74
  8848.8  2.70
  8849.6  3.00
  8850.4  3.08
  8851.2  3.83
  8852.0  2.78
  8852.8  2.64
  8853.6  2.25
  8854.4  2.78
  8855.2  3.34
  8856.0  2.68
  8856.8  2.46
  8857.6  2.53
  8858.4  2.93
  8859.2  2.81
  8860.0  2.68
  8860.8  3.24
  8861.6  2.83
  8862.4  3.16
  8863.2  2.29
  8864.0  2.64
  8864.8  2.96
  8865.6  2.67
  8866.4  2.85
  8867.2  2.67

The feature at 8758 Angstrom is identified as Halpha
